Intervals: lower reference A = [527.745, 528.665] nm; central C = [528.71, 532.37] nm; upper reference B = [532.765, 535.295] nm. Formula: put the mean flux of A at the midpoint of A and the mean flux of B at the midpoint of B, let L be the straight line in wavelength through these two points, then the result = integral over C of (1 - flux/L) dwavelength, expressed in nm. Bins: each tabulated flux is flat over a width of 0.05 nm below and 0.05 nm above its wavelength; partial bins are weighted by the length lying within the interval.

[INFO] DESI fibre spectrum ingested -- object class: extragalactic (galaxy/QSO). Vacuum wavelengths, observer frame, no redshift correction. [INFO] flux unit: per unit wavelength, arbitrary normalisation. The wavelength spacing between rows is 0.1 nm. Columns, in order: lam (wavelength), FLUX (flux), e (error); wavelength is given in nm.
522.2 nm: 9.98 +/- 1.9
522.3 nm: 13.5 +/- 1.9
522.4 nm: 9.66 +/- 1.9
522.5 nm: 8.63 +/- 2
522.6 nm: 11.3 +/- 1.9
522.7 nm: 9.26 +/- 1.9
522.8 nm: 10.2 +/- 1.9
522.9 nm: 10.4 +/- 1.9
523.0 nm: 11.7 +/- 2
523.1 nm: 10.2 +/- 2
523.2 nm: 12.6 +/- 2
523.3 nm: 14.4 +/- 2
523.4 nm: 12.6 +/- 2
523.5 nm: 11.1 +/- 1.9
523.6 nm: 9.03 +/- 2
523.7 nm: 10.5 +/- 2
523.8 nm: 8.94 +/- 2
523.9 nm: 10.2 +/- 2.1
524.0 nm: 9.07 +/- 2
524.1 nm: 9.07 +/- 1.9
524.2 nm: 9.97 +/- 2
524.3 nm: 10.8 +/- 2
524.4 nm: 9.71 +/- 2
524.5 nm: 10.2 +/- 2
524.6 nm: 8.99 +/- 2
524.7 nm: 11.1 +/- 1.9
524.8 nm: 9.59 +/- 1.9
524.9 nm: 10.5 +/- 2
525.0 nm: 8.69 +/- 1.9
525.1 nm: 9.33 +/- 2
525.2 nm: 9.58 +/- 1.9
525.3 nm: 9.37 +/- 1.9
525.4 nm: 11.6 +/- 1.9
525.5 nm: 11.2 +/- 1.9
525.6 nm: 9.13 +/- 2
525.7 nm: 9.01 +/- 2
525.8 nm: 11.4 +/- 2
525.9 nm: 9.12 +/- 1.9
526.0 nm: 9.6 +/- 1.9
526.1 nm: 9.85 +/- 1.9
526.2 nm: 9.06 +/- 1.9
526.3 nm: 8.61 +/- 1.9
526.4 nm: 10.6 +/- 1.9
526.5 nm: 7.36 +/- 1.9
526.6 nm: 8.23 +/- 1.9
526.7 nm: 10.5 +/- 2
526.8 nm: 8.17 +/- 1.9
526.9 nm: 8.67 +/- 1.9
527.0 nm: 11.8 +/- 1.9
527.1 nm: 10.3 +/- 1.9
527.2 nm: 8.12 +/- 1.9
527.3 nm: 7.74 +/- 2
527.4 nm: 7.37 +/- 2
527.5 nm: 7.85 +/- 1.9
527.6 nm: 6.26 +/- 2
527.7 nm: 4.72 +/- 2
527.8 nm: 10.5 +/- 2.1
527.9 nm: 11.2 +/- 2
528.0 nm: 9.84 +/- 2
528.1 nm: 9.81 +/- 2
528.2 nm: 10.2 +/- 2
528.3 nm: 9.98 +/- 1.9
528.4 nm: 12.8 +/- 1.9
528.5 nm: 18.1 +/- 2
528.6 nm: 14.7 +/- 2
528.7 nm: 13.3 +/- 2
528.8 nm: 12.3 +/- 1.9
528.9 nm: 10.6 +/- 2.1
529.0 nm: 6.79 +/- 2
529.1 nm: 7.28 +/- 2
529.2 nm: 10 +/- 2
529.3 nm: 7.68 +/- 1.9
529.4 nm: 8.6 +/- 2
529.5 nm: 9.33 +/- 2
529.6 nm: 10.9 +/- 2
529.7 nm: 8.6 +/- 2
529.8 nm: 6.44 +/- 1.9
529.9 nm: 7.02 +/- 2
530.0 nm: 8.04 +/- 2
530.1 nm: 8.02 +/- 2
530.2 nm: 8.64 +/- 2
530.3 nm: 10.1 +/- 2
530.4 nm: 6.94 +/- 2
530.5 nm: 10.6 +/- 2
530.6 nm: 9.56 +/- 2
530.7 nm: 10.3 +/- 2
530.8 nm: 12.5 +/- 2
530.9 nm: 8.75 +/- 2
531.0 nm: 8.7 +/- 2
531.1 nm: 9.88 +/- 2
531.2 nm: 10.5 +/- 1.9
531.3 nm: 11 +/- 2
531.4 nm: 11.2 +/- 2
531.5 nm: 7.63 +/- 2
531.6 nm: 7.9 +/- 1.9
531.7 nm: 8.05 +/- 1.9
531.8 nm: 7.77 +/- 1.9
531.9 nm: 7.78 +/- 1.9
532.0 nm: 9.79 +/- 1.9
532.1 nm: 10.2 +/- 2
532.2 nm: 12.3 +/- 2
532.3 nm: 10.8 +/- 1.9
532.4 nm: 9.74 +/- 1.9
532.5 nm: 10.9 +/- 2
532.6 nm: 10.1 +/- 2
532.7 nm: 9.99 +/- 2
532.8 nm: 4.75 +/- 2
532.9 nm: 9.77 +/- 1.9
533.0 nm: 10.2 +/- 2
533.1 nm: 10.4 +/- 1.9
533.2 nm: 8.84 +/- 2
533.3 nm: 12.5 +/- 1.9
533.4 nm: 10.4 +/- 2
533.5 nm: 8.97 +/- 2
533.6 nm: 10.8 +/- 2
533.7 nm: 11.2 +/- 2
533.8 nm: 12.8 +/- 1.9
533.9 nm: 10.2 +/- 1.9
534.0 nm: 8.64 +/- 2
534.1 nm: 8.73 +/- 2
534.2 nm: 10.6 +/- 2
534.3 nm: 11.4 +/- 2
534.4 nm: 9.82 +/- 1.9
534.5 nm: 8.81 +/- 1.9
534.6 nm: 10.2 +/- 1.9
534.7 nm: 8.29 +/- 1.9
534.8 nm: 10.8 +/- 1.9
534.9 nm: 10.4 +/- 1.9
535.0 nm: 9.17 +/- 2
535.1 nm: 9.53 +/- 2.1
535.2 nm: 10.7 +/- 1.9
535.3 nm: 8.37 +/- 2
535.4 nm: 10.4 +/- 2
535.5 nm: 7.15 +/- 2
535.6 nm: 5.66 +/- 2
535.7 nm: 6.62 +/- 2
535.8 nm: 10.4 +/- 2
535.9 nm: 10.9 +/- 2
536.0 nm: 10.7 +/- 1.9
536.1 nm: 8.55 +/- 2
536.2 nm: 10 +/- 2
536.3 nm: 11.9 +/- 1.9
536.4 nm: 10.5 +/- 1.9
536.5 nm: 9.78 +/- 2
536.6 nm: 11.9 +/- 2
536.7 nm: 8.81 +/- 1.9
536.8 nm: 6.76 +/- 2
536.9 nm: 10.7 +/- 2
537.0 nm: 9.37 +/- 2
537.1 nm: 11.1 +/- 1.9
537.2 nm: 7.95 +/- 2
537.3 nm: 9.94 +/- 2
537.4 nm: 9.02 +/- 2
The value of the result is 0.59 nm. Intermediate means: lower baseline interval 11.9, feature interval 9.28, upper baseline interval 9.92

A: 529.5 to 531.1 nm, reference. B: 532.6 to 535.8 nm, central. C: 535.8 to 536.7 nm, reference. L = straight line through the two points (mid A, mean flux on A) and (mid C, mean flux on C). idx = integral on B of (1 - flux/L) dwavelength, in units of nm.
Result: 0.117 nm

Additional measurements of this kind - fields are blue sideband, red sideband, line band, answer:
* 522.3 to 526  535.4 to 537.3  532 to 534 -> -0.115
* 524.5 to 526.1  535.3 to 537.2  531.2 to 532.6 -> -0.007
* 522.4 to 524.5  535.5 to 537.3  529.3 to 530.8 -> 0.161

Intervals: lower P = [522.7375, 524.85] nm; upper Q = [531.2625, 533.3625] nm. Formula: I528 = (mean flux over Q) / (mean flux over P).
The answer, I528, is 0.92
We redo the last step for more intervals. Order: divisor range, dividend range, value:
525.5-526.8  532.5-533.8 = 1.06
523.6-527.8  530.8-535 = 1.05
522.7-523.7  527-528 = 0.76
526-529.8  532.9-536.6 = 1.03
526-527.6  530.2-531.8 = 1.07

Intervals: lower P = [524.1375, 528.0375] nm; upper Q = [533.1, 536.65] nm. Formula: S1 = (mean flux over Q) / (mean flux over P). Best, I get 1.1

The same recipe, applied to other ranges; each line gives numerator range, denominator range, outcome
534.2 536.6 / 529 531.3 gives 1.07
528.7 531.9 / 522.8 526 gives 0.89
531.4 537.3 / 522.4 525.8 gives 0.94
